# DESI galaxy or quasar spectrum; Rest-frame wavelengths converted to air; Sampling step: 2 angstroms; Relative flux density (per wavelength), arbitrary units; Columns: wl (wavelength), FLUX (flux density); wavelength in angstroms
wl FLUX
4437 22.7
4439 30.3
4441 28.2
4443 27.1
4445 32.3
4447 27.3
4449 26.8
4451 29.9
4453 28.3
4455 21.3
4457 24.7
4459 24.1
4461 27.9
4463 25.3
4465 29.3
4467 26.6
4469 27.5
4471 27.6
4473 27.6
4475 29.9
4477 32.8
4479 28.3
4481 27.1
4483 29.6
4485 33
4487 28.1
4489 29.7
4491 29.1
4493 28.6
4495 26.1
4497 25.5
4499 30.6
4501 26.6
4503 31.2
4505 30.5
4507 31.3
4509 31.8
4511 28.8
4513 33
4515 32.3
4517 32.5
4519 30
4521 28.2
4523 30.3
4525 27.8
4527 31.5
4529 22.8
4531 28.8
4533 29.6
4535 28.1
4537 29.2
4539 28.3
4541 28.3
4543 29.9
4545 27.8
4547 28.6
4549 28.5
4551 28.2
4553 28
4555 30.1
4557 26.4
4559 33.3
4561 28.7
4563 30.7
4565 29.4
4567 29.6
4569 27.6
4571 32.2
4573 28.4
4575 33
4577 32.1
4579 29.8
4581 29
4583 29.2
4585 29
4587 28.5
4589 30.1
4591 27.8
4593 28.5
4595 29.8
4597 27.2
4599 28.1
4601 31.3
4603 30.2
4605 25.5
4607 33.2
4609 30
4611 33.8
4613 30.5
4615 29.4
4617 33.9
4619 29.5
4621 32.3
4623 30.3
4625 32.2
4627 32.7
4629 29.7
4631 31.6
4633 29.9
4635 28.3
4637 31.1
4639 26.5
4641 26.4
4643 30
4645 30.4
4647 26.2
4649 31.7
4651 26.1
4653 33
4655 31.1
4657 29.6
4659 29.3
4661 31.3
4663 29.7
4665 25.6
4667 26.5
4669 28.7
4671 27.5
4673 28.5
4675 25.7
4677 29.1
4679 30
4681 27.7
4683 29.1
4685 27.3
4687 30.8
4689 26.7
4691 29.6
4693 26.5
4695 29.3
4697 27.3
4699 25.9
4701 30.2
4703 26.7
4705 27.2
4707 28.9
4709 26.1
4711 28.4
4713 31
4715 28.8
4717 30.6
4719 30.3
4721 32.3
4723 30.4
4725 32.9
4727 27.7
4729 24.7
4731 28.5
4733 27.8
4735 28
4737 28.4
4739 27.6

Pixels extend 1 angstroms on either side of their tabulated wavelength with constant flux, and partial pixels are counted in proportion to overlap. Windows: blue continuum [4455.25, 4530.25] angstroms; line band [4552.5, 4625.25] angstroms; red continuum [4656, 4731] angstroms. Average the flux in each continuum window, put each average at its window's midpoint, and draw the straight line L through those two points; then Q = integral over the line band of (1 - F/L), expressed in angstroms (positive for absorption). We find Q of -3.2 angstroms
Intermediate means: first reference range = 28.8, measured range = 30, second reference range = 28.6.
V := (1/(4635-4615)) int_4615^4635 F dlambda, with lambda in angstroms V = 31.1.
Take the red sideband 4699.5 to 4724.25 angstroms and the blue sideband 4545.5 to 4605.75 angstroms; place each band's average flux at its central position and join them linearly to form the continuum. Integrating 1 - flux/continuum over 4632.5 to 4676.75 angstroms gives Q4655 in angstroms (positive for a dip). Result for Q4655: 0.7 angstroms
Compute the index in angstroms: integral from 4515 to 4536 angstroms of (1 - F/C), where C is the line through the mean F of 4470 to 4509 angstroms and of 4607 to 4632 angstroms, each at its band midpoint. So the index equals 0.5 angstroms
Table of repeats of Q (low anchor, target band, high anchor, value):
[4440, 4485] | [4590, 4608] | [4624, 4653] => 0.1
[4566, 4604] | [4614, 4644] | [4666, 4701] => -1.4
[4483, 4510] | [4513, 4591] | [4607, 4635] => 2.1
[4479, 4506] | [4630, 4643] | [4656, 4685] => -0.2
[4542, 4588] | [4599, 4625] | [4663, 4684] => -1.8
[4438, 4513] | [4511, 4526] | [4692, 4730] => -1.0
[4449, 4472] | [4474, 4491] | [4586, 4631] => -1.6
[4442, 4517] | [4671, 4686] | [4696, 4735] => 0.3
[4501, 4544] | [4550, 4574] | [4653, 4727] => 0.1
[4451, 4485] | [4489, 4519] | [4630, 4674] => -2.1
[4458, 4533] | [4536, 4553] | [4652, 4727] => 0.2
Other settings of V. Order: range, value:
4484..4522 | 29.8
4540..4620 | 29.6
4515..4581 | 29.3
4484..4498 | 28.6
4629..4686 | 28.9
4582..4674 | 29.6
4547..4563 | 29.1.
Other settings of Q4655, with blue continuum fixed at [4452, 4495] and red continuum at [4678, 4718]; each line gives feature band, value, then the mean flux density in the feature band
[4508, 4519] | -1.40 angstroms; 31.5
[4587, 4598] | -0.20 angstroms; 28.7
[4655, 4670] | -0.27 angstroms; 28.8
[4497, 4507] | -0.54 angstroms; 29.5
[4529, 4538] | -0.07 angstroms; 28.2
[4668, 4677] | 0.18 angstroms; 27.8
